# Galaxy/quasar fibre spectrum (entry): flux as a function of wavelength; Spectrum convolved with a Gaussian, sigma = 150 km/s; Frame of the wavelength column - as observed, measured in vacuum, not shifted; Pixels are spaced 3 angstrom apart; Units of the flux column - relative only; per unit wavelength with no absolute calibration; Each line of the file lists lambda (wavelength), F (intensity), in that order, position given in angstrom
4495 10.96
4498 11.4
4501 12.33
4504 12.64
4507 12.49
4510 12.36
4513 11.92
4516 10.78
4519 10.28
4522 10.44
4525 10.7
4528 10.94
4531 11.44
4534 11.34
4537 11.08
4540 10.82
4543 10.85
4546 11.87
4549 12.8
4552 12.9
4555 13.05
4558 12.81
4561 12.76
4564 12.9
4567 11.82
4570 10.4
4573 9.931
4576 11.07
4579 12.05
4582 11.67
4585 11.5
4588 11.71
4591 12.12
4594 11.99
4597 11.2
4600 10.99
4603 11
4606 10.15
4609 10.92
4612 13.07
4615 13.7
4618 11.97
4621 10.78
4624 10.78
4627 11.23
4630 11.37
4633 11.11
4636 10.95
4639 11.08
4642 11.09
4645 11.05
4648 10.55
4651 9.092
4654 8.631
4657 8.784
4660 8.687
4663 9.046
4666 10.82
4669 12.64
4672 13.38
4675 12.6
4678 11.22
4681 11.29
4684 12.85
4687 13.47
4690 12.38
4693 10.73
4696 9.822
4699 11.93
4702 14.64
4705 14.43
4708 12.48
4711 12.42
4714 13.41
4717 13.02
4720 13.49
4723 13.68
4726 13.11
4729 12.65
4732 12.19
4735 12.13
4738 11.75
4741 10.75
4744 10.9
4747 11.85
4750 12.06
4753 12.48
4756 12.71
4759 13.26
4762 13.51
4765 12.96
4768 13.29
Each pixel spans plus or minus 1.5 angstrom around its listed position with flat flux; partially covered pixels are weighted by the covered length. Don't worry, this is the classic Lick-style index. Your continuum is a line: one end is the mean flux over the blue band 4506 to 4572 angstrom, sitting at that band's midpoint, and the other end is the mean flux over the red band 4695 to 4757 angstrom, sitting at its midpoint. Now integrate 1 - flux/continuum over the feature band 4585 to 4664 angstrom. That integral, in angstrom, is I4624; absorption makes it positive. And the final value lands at 7.3 angstrom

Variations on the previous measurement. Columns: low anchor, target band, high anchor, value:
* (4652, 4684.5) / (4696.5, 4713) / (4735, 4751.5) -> -2.69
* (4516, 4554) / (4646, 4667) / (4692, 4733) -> 4.97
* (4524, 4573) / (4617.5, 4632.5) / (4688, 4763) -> 1.10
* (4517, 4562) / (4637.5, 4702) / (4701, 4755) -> 6.36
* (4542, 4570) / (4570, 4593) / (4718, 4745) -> 1.78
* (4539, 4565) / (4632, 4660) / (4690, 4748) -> 4.99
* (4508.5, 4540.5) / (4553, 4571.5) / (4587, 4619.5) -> -1.48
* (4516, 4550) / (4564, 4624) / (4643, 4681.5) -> -3.52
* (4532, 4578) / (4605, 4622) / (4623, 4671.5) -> -1.38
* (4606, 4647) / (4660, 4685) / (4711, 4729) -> 1.58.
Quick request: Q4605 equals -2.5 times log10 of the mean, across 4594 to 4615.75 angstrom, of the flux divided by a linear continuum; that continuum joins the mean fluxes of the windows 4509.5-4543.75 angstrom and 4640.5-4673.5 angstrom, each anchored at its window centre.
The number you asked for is -0.09 mag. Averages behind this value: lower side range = 11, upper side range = 10.3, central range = 11.5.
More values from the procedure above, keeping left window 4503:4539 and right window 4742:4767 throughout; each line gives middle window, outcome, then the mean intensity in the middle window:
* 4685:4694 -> -0.02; 12.3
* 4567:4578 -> 0.08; 10.7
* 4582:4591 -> 0.00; 11.7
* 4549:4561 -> -0.12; 12.9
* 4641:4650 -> 0.11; 10.8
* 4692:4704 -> 0.02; 11.9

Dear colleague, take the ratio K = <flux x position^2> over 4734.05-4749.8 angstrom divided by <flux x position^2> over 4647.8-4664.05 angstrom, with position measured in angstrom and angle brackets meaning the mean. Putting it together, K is 1.32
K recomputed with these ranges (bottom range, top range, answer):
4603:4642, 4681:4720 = 1.14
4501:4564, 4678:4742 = 1.15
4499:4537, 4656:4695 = 1.07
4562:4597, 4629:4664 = 0.90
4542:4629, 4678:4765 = 1.13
